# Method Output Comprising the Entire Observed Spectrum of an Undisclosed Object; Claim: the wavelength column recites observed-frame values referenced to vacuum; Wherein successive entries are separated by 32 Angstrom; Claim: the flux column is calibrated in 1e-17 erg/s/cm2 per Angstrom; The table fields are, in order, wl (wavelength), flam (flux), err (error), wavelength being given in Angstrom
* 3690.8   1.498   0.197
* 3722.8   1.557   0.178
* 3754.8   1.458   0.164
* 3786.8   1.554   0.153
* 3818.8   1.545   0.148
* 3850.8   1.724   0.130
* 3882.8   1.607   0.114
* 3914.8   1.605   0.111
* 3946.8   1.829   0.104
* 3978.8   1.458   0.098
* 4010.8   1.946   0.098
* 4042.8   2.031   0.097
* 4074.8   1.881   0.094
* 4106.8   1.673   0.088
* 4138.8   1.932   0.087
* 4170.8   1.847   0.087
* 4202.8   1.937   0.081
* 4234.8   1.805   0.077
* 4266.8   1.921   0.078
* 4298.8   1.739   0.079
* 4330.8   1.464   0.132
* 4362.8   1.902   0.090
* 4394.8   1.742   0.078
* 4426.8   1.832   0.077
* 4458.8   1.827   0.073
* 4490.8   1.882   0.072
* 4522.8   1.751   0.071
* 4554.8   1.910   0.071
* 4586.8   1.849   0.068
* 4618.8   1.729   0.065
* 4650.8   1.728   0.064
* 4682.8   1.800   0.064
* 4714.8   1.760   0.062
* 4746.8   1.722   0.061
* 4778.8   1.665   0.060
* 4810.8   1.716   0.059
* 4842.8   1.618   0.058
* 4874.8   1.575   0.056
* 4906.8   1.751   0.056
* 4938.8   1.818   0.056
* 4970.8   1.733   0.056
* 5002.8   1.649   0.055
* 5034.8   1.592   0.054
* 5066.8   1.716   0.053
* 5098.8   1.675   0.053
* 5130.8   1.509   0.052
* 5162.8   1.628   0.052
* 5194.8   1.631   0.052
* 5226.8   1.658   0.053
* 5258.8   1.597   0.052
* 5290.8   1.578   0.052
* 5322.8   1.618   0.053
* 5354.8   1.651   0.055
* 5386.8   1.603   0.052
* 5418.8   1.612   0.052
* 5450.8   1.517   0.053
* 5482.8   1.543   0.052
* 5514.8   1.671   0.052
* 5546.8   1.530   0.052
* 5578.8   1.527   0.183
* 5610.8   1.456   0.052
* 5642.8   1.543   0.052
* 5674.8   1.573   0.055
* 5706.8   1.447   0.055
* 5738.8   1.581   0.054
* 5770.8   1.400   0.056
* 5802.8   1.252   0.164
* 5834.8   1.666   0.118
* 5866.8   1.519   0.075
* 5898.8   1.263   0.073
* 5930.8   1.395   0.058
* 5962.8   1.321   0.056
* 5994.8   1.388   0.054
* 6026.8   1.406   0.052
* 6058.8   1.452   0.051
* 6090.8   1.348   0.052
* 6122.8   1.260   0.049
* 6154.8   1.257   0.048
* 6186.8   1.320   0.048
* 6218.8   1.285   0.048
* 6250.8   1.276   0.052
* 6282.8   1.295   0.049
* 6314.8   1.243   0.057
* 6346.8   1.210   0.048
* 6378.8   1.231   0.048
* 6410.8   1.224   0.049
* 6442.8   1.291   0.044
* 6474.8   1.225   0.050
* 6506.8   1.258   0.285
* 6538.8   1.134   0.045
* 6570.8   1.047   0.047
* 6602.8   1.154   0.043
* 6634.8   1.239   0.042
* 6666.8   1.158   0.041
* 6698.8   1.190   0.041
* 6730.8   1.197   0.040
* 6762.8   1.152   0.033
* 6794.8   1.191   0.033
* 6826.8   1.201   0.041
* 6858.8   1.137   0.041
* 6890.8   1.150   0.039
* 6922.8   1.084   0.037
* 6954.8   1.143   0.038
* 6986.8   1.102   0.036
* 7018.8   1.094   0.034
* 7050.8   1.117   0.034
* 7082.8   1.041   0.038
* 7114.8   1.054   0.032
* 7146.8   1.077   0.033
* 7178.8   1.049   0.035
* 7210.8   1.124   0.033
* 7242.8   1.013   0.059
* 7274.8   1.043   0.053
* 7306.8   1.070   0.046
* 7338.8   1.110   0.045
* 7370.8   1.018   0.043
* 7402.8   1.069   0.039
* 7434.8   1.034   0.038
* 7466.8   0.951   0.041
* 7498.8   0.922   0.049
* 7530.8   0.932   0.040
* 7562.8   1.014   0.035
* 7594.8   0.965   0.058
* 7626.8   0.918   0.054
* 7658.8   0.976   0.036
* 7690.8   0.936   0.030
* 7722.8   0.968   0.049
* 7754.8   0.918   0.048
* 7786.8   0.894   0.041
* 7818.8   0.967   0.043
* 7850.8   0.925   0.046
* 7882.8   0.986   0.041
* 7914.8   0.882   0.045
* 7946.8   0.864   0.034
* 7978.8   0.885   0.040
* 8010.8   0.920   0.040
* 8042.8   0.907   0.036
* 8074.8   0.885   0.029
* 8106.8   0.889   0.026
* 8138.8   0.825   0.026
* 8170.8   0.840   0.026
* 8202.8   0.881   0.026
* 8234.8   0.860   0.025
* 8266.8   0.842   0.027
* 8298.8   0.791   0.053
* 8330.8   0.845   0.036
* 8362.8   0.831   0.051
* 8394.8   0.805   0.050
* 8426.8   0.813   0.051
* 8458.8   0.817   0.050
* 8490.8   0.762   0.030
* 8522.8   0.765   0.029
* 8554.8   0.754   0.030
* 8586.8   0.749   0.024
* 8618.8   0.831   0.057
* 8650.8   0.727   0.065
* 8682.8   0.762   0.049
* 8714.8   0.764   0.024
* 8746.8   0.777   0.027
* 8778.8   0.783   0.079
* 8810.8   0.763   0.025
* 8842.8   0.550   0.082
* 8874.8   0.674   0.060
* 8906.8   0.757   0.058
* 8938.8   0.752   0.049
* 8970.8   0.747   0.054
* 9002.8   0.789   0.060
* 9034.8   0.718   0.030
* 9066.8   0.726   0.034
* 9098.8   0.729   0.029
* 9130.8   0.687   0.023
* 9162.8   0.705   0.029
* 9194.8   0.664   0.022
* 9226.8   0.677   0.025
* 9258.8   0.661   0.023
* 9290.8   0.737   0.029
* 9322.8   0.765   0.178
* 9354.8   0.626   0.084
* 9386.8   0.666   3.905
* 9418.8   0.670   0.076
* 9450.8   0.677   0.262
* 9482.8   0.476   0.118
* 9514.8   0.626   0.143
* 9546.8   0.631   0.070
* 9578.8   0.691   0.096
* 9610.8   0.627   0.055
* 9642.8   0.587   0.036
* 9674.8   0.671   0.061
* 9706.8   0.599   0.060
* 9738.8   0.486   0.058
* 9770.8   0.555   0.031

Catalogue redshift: -0.001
